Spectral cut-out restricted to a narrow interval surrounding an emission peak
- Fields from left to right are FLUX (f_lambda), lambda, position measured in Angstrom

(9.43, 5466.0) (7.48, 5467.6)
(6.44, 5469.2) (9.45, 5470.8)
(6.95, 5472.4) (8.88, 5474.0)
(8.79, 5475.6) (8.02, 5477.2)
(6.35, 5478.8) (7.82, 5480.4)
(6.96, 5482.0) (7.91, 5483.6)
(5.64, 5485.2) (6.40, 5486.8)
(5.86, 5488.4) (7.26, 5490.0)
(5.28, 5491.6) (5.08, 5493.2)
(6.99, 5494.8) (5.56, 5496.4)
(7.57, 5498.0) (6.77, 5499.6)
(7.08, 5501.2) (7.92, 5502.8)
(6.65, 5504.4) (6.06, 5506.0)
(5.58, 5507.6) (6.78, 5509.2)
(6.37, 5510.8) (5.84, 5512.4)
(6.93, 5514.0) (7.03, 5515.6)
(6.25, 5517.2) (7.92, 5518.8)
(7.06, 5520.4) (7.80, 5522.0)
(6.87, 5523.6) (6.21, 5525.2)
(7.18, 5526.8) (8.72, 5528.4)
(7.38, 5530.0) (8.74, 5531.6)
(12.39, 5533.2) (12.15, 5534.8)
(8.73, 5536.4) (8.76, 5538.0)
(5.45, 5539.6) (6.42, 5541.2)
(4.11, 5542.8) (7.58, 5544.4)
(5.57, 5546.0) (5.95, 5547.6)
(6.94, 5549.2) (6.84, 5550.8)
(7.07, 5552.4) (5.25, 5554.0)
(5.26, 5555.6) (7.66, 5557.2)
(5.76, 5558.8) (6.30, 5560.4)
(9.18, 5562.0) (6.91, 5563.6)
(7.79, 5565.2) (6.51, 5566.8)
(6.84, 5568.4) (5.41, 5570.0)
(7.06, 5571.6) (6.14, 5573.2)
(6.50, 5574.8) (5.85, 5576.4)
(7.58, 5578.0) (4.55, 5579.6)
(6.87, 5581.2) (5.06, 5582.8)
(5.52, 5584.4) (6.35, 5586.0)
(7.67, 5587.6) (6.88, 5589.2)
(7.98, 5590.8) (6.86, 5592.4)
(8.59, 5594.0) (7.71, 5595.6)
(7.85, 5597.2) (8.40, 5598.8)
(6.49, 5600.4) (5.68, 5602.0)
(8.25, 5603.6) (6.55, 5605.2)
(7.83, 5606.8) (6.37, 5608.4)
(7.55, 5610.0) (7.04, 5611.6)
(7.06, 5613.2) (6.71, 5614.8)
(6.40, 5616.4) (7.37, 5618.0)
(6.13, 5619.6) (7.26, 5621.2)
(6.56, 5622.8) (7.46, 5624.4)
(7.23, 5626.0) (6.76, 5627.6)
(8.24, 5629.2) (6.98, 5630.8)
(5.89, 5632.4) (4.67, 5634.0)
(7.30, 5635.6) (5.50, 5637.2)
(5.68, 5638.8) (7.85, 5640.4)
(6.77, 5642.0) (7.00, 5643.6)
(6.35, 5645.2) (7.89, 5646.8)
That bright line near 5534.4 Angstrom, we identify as [O III] 5007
